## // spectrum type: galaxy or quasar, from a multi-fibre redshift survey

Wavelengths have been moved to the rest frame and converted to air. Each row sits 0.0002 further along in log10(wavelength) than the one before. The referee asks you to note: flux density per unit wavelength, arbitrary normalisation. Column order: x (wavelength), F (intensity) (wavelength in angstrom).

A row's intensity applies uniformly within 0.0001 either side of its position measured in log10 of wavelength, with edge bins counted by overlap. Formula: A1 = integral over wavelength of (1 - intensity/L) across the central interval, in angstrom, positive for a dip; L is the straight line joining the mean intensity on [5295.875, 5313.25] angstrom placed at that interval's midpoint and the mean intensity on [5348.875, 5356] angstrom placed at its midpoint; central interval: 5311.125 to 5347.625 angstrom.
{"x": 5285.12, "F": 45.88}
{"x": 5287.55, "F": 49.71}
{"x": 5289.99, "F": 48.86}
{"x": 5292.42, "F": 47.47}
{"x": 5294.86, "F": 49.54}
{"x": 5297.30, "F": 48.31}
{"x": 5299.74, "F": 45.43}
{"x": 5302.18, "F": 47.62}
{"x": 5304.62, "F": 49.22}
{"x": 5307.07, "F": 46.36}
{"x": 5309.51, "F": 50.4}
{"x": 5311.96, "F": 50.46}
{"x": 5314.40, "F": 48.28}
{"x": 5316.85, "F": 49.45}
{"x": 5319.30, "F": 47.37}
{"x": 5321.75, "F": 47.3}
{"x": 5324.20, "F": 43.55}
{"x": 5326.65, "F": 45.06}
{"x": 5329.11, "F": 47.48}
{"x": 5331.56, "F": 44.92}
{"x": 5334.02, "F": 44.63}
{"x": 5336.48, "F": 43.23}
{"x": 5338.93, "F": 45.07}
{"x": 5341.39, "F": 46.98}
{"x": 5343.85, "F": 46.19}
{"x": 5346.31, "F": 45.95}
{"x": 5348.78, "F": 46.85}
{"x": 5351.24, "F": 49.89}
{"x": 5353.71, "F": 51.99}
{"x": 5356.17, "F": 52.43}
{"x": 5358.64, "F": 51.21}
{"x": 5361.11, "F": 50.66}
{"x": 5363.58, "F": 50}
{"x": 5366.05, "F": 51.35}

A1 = 2.28 angstrom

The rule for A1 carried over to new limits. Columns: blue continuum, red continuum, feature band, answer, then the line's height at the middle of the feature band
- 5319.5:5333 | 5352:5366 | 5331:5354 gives 0.99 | 48.5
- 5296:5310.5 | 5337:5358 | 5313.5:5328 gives 0.35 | 48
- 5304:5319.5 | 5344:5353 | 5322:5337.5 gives 1.05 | 48.3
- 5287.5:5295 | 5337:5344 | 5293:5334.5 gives -0.04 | 47.4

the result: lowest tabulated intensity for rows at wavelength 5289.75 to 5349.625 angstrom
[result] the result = 43.23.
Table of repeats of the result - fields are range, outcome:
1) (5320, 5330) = 43.55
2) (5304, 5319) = 46.36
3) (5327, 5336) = 44.63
